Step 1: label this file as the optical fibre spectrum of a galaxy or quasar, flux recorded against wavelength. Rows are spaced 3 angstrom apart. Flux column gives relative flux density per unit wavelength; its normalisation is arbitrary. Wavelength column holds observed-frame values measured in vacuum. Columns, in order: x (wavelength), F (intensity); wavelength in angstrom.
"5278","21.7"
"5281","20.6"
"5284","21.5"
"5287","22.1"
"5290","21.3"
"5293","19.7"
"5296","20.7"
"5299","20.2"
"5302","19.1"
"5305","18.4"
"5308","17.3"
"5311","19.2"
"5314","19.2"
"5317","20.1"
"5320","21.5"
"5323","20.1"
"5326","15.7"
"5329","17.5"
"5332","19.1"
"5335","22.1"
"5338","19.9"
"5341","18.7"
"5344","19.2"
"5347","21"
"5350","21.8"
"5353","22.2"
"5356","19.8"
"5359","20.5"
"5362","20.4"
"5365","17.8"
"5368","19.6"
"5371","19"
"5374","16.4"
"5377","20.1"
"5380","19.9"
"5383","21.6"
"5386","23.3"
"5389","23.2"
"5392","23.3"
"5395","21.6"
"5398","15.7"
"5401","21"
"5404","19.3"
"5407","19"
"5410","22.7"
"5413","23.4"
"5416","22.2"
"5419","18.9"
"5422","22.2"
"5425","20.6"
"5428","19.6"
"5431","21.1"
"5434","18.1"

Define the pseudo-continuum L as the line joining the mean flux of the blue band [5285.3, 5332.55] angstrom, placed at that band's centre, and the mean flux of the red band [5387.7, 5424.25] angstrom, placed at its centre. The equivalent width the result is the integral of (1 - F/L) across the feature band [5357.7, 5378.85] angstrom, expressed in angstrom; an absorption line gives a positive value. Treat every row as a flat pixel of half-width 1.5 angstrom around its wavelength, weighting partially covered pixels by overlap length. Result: 1.3 angstrom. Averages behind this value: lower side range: 19.5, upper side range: 21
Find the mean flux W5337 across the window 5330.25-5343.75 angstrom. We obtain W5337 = 19.8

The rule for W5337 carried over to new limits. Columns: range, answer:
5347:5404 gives 20.4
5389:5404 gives 20.6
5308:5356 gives 19.7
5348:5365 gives 20.7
